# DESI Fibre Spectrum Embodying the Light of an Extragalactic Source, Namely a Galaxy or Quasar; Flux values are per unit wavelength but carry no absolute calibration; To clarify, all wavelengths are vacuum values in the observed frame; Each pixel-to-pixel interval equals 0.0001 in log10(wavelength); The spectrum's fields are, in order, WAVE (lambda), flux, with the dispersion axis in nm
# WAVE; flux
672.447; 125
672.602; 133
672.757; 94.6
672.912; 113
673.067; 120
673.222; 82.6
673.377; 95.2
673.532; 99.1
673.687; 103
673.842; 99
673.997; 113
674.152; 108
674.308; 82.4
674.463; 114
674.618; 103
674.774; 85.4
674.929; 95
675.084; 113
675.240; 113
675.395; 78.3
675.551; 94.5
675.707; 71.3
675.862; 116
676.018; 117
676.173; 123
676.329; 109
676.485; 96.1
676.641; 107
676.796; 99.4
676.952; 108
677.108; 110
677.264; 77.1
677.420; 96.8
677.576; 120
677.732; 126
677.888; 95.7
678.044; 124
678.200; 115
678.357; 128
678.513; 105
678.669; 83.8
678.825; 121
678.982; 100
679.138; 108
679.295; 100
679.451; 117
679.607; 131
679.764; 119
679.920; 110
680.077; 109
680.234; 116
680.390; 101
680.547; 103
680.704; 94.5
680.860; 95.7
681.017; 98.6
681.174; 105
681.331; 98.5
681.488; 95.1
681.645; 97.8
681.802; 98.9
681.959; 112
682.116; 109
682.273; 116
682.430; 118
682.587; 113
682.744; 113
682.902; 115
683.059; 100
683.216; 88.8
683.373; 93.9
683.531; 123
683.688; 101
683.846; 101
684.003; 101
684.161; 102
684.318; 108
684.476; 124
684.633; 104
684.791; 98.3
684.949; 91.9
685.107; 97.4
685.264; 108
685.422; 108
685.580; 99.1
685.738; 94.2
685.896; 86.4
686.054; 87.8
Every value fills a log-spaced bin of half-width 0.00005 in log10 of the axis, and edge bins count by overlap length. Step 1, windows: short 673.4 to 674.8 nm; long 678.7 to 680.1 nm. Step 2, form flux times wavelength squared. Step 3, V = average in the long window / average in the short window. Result 1.1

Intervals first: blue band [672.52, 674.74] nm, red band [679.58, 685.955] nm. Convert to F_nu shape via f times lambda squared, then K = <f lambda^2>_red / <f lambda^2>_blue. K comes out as 1.0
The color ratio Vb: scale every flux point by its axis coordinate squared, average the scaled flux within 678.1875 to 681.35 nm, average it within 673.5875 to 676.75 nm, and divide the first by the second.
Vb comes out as 1.1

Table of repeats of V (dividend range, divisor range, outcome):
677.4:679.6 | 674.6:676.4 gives 1.10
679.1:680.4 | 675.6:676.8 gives 1.09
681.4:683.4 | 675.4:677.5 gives 1.06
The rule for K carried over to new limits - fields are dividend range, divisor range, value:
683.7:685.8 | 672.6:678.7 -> 1.02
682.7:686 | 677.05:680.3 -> 0.95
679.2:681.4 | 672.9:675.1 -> 1.08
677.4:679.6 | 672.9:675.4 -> 1.11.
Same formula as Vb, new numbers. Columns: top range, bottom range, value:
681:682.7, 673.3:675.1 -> 1.08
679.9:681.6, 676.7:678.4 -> 0.95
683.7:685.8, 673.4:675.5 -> 1.06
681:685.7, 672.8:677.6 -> 1.05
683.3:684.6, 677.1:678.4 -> 0.99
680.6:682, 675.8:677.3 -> 0.94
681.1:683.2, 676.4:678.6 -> 1.00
